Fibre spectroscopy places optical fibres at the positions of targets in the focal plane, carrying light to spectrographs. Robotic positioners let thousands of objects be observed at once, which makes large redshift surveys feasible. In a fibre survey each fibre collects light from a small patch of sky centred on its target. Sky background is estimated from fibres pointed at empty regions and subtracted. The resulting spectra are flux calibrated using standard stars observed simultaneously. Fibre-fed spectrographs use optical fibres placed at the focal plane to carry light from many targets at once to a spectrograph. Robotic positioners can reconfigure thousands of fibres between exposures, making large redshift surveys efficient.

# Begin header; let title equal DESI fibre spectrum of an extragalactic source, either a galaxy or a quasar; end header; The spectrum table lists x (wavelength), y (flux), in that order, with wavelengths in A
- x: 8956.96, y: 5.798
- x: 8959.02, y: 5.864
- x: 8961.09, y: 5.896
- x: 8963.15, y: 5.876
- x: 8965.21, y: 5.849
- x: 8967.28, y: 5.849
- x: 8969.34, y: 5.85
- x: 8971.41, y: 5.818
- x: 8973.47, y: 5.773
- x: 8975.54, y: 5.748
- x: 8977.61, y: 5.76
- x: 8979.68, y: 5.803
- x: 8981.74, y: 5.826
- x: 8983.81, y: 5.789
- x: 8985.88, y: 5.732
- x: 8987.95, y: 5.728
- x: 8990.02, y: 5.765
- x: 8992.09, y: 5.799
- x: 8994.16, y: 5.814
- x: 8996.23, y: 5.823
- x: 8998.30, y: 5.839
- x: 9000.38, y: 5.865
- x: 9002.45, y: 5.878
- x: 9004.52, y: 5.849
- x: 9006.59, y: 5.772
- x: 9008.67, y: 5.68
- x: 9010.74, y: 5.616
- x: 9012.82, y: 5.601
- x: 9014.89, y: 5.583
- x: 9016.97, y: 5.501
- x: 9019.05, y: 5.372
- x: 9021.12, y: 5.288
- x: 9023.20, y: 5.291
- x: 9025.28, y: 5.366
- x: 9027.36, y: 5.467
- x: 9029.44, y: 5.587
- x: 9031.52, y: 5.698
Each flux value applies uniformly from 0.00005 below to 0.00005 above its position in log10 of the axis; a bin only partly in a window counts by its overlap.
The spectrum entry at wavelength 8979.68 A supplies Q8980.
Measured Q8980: 5.803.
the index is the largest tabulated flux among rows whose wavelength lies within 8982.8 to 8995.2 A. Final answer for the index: 5.814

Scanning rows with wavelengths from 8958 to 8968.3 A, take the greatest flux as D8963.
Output 5.896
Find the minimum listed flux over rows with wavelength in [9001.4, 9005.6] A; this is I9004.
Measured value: 5.849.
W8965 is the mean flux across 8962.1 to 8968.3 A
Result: 5.86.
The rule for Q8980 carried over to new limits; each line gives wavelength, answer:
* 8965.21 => 5.849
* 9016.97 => 5.501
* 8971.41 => 5.818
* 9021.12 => 5.288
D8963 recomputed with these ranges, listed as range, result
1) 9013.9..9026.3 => 5.583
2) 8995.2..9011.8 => 5.878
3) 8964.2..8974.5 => 5.85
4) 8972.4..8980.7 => 5.803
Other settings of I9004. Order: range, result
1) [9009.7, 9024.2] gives 5.288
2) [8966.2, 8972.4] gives 5.818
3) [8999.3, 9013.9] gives 5.601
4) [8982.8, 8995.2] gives 5.728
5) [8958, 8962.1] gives 5.864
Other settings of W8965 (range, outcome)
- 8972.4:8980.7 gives 5.77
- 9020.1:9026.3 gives 5.31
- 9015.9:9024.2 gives 5.36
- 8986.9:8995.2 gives 5.78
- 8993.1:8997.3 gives 5.82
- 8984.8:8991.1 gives 5.74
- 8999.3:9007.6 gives 5.84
